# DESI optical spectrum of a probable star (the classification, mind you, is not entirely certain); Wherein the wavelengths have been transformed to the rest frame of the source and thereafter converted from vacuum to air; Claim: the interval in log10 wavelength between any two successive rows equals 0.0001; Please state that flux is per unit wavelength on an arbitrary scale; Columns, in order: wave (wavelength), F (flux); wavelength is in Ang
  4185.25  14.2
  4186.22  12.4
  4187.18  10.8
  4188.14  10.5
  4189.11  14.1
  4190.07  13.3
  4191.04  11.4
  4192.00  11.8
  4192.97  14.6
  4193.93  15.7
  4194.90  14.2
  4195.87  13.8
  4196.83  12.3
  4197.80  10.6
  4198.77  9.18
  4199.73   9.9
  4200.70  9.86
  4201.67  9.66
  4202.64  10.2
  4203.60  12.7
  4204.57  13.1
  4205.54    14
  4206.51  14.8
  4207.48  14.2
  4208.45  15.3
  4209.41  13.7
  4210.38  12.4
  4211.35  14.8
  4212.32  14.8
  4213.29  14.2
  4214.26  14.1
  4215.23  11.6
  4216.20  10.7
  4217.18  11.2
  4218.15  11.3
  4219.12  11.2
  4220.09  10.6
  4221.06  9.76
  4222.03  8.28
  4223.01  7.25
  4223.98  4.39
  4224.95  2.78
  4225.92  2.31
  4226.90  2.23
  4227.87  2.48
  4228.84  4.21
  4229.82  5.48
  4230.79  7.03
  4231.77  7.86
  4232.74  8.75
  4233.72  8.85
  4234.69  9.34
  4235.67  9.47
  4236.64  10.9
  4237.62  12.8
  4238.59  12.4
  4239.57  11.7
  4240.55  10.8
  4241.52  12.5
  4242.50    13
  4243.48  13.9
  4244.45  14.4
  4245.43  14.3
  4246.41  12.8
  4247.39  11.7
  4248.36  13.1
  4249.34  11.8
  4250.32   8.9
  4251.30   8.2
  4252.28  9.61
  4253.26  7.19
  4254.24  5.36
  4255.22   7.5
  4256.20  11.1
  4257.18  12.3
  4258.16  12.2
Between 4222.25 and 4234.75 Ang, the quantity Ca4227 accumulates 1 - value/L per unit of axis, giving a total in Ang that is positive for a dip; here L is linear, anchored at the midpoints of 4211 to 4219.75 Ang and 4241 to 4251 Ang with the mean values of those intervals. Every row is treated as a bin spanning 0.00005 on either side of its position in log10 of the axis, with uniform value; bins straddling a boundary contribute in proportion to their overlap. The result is 7.0 Ang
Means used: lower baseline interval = 12.6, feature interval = 5.54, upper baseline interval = 12.6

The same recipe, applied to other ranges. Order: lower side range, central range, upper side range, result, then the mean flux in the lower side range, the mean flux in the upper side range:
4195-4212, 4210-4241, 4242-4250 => 8.5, 12.4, 13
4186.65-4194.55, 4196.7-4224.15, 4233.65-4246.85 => 1.8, 12.8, 12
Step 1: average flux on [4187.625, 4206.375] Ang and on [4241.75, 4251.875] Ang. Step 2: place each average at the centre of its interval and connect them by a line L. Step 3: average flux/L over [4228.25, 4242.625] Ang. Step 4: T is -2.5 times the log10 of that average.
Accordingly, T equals 0.27 mag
